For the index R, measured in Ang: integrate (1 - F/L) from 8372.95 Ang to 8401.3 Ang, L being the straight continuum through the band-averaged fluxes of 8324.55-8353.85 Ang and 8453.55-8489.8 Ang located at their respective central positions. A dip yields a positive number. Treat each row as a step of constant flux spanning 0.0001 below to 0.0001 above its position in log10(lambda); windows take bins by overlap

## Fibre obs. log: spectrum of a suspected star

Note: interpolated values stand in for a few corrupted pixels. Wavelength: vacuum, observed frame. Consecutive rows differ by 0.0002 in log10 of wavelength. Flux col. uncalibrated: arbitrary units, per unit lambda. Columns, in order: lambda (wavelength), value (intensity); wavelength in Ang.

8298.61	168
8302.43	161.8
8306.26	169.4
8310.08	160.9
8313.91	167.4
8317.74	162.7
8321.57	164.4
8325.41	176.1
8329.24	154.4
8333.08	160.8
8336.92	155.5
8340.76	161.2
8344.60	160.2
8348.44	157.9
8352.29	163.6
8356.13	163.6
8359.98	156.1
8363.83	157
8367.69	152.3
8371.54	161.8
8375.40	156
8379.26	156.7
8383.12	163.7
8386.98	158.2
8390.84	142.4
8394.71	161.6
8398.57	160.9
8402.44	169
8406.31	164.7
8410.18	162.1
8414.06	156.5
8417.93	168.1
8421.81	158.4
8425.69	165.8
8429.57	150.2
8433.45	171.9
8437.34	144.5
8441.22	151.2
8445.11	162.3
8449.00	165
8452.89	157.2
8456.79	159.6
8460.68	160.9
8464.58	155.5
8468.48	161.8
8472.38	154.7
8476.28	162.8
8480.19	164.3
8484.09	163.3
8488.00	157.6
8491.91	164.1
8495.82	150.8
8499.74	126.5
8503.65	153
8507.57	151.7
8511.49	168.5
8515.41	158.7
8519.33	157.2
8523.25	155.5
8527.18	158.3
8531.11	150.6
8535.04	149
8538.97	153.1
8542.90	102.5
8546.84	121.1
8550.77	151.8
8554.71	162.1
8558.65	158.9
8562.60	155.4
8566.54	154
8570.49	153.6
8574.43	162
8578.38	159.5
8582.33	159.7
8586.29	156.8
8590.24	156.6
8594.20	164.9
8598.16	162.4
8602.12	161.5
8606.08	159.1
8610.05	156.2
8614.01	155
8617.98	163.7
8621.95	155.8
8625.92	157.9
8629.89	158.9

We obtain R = 0.5 Ang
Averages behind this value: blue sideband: 161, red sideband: 160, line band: 157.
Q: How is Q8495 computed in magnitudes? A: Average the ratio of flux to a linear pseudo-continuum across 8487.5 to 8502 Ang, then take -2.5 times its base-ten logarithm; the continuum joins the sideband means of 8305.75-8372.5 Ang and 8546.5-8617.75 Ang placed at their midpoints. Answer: 0.07 mag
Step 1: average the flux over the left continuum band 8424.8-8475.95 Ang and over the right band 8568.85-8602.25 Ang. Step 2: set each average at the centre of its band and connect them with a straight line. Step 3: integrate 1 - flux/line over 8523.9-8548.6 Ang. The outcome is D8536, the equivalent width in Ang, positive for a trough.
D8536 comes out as 3.0 Ang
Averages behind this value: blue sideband 159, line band 140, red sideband 160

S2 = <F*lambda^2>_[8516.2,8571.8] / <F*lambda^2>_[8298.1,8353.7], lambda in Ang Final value 1.0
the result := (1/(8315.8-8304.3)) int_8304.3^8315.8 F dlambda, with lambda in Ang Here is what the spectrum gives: 166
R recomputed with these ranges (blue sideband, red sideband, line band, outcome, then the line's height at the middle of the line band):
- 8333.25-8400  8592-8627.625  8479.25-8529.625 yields 0.98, 159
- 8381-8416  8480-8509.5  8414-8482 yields -1.33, 157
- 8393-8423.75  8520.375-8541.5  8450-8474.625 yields -0.09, 158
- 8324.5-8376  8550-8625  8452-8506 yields 0.82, 159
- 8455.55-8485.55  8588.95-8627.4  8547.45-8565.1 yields 0.61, 160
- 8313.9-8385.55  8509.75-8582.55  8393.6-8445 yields -0.98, 157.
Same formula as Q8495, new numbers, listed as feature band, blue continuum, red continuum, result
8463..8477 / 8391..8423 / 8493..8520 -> -0.018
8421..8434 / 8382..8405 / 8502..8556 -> -0.027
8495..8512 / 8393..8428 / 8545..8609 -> 0.076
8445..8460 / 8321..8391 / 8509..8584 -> -0.035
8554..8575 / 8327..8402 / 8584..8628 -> 0.013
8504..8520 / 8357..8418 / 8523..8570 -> -0.060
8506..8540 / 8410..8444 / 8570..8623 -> 0.021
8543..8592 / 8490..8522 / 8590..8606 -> 0.047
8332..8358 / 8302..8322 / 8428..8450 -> 0.015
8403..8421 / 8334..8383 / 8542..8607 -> -0.037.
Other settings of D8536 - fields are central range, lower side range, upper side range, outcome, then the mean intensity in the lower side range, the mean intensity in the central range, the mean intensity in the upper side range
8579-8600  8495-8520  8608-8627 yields -0.5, 152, 160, 158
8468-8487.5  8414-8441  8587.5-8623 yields -0.2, 159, 161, 160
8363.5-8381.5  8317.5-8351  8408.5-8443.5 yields 0.4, 161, 157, 159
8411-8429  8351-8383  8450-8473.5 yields -0.3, 159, 161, 159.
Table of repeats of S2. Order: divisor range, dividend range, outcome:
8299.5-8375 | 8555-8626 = 1.04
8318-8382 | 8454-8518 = 1.01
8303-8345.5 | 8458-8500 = 1.00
